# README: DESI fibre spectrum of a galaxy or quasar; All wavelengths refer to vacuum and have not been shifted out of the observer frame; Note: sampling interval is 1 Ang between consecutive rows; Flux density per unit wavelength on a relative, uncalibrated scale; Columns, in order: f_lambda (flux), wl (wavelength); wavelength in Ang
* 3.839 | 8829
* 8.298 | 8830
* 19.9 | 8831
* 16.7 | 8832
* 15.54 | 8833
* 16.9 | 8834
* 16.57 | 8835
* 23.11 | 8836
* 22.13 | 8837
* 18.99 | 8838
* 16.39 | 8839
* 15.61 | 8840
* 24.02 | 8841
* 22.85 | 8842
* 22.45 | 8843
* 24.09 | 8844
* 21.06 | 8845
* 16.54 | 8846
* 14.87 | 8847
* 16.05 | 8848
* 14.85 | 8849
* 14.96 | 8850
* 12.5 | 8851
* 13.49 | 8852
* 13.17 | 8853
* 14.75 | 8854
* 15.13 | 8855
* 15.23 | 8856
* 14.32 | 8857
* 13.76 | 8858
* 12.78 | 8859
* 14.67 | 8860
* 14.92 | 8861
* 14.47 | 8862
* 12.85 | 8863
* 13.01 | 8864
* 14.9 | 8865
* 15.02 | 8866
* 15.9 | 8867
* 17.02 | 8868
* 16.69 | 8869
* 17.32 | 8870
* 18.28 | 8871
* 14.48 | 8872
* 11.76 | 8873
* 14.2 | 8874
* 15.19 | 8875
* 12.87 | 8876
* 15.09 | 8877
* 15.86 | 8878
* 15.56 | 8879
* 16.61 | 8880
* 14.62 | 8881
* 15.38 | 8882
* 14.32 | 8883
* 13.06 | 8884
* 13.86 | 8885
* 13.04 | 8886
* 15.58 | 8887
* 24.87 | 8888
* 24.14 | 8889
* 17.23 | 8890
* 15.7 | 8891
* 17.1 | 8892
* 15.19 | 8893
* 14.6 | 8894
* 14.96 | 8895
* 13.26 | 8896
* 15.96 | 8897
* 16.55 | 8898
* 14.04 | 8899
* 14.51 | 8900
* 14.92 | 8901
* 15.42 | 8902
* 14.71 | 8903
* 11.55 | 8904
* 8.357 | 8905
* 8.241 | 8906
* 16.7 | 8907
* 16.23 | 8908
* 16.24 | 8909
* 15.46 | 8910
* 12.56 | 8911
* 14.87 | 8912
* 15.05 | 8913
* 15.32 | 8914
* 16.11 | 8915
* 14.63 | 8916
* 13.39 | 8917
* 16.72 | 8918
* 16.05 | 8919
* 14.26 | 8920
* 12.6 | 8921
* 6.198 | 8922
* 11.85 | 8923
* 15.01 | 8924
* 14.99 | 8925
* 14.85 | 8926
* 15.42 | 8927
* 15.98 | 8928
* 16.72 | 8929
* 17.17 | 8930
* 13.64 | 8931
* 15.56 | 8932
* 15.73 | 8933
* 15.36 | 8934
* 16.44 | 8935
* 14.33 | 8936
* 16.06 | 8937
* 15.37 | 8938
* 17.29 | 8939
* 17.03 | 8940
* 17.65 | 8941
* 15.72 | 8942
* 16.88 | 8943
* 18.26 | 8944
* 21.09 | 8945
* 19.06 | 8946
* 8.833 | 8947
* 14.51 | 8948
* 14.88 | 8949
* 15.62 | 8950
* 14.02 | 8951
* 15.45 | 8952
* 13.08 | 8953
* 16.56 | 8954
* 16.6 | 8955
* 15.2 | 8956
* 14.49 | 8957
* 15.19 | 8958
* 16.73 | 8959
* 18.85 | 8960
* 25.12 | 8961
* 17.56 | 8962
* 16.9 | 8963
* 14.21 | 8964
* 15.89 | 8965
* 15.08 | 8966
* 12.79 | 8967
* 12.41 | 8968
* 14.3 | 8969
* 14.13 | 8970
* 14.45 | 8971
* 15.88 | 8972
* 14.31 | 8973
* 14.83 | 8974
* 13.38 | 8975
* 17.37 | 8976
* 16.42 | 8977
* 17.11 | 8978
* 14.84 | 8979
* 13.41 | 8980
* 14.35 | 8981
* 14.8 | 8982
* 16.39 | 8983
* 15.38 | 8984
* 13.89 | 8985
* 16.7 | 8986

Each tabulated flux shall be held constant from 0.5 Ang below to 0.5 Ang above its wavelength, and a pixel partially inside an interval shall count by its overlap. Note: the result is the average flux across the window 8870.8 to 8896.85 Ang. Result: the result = 15.6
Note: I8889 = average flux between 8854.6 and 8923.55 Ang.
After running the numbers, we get 14.8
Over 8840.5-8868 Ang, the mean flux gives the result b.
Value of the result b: 16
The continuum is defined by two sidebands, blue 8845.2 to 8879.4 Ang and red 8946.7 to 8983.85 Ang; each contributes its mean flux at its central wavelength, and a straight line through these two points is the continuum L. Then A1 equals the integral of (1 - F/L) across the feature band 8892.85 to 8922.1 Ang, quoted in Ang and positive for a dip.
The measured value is 1.6 Ang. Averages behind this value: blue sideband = 14.8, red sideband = 15.3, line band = 14.3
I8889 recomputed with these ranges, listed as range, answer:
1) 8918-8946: 15.5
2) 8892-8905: 14.5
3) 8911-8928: 14.2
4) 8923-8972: 15.8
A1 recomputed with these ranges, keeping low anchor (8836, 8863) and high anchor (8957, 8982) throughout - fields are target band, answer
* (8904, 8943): 3.1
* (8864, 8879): 1.2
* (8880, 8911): 2.2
